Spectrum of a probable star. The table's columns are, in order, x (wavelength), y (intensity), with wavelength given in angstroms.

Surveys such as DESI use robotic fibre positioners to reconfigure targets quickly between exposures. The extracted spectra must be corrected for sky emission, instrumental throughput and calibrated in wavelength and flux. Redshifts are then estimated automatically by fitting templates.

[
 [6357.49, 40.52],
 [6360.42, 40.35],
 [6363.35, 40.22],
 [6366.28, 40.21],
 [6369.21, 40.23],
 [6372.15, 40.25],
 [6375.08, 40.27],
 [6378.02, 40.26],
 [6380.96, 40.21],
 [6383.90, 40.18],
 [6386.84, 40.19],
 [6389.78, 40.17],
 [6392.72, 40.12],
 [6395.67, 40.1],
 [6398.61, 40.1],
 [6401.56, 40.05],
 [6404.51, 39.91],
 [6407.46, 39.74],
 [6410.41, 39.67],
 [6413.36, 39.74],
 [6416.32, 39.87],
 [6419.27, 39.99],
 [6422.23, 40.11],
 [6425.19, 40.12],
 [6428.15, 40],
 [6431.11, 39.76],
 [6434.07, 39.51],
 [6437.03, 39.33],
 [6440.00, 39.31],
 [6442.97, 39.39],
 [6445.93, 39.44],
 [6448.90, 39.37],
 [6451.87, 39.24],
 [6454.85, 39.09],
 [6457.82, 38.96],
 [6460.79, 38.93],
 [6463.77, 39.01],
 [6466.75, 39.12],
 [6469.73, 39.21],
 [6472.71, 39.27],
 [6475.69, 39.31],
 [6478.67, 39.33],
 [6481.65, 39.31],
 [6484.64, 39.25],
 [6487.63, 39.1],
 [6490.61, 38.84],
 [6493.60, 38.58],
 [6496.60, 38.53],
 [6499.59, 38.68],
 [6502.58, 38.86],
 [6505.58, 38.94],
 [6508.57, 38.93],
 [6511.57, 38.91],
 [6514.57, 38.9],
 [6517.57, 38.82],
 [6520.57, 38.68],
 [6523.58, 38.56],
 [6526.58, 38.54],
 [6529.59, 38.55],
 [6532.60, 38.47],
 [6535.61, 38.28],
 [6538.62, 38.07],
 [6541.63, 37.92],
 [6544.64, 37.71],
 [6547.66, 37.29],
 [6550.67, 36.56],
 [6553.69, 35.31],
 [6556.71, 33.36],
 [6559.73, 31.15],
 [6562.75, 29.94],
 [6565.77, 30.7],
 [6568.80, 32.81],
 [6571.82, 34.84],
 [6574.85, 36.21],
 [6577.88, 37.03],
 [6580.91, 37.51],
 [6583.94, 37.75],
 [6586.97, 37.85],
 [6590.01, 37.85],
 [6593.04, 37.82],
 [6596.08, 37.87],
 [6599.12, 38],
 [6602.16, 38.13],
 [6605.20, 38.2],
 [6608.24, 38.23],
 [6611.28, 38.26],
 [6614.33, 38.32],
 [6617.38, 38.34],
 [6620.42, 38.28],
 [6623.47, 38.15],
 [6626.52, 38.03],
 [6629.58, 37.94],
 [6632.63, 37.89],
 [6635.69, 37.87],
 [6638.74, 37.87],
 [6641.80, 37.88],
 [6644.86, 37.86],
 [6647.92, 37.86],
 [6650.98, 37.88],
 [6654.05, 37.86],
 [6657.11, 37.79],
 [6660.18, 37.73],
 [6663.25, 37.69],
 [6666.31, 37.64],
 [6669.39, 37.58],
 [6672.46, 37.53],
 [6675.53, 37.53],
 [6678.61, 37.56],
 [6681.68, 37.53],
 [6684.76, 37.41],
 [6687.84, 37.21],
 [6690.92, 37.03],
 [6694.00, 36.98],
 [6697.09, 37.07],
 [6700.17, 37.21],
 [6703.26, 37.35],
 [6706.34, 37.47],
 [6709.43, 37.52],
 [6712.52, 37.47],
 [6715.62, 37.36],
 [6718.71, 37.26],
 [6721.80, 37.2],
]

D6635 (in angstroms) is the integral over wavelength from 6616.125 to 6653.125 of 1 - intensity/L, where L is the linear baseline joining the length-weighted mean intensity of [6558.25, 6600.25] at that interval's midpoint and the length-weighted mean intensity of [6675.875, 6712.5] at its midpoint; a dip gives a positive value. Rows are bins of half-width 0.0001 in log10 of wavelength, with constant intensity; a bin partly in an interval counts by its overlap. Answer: -1.63 angstroms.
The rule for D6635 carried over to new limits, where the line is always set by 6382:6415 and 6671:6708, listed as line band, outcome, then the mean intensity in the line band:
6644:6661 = -0.07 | 37.8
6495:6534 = 0.21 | 38.7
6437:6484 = 0.25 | 39.2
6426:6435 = -0.02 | 39.8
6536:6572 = 3.58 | 34.7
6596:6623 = -0.10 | 38.2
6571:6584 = 0.58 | 36.6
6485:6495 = 0.07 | 38.9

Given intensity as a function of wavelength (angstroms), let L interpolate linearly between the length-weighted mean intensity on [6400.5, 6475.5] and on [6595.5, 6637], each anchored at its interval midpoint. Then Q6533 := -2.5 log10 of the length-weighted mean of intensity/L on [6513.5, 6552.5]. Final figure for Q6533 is 0.02 mag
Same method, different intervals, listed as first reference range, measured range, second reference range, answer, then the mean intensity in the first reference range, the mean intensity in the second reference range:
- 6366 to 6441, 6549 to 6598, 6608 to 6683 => 0.09 mag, 40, 37.9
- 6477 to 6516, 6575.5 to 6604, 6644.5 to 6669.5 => 0.02 mag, 38.9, 37.8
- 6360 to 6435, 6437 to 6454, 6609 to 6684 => 0.01 mag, 40.1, 37.9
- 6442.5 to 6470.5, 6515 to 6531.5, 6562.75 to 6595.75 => -0.04 mag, 39.2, 35.8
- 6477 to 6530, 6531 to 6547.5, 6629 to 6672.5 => 0.02 mag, 38.9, 37.8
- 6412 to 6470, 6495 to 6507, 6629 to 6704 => 0.01 mag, 39.5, 37.6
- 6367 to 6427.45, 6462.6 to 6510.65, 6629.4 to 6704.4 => 0.01 mag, 40.1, 37.6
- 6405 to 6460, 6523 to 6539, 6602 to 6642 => 0.01 mag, 39.6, 38.1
